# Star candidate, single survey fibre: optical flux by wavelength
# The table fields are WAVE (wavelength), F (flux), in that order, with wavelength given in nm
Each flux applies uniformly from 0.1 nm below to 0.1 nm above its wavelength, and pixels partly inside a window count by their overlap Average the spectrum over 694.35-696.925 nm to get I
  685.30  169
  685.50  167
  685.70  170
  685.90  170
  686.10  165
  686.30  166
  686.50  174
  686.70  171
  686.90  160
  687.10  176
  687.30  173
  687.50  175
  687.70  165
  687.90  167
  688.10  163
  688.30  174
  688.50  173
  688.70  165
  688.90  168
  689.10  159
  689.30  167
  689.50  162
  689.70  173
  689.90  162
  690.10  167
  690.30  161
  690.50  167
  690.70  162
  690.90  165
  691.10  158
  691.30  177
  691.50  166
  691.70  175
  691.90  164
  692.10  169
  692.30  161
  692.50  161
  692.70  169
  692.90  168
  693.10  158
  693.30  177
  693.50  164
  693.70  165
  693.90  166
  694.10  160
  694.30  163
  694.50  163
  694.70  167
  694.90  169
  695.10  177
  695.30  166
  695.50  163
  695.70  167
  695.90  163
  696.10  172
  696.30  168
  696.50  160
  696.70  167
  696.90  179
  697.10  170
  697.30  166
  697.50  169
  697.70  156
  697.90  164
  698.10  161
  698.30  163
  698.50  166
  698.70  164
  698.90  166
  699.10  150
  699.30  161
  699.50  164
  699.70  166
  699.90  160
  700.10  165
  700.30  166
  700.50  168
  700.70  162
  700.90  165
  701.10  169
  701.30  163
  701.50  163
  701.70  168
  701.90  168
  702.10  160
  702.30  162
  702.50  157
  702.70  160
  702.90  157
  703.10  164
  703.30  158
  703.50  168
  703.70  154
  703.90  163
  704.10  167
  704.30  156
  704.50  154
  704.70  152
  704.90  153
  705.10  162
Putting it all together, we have 167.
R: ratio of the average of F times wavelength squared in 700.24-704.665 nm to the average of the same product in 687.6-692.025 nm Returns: 1.01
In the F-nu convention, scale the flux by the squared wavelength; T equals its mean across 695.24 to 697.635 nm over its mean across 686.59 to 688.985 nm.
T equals 1.01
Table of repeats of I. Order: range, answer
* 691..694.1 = 166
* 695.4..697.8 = 167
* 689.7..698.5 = 166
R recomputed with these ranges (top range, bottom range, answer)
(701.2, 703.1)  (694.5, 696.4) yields 0.99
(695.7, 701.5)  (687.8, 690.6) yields 1.02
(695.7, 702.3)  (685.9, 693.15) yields 1.01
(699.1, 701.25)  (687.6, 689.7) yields 1.02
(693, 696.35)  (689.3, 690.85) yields 1.02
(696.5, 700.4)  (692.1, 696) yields 1.00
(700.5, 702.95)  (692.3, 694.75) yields 1.01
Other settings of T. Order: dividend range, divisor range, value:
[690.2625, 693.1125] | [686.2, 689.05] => 0.99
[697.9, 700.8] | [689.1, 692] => 1.01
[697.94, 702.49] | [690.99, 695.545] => 1.00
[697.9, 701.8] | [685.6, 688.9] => 1.00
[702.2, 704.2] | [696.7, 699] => 0.99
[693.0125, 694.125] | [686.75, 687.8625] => 0.99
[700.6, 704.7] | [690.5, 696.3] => 1.00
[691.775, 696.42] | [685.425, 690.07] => 1.01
